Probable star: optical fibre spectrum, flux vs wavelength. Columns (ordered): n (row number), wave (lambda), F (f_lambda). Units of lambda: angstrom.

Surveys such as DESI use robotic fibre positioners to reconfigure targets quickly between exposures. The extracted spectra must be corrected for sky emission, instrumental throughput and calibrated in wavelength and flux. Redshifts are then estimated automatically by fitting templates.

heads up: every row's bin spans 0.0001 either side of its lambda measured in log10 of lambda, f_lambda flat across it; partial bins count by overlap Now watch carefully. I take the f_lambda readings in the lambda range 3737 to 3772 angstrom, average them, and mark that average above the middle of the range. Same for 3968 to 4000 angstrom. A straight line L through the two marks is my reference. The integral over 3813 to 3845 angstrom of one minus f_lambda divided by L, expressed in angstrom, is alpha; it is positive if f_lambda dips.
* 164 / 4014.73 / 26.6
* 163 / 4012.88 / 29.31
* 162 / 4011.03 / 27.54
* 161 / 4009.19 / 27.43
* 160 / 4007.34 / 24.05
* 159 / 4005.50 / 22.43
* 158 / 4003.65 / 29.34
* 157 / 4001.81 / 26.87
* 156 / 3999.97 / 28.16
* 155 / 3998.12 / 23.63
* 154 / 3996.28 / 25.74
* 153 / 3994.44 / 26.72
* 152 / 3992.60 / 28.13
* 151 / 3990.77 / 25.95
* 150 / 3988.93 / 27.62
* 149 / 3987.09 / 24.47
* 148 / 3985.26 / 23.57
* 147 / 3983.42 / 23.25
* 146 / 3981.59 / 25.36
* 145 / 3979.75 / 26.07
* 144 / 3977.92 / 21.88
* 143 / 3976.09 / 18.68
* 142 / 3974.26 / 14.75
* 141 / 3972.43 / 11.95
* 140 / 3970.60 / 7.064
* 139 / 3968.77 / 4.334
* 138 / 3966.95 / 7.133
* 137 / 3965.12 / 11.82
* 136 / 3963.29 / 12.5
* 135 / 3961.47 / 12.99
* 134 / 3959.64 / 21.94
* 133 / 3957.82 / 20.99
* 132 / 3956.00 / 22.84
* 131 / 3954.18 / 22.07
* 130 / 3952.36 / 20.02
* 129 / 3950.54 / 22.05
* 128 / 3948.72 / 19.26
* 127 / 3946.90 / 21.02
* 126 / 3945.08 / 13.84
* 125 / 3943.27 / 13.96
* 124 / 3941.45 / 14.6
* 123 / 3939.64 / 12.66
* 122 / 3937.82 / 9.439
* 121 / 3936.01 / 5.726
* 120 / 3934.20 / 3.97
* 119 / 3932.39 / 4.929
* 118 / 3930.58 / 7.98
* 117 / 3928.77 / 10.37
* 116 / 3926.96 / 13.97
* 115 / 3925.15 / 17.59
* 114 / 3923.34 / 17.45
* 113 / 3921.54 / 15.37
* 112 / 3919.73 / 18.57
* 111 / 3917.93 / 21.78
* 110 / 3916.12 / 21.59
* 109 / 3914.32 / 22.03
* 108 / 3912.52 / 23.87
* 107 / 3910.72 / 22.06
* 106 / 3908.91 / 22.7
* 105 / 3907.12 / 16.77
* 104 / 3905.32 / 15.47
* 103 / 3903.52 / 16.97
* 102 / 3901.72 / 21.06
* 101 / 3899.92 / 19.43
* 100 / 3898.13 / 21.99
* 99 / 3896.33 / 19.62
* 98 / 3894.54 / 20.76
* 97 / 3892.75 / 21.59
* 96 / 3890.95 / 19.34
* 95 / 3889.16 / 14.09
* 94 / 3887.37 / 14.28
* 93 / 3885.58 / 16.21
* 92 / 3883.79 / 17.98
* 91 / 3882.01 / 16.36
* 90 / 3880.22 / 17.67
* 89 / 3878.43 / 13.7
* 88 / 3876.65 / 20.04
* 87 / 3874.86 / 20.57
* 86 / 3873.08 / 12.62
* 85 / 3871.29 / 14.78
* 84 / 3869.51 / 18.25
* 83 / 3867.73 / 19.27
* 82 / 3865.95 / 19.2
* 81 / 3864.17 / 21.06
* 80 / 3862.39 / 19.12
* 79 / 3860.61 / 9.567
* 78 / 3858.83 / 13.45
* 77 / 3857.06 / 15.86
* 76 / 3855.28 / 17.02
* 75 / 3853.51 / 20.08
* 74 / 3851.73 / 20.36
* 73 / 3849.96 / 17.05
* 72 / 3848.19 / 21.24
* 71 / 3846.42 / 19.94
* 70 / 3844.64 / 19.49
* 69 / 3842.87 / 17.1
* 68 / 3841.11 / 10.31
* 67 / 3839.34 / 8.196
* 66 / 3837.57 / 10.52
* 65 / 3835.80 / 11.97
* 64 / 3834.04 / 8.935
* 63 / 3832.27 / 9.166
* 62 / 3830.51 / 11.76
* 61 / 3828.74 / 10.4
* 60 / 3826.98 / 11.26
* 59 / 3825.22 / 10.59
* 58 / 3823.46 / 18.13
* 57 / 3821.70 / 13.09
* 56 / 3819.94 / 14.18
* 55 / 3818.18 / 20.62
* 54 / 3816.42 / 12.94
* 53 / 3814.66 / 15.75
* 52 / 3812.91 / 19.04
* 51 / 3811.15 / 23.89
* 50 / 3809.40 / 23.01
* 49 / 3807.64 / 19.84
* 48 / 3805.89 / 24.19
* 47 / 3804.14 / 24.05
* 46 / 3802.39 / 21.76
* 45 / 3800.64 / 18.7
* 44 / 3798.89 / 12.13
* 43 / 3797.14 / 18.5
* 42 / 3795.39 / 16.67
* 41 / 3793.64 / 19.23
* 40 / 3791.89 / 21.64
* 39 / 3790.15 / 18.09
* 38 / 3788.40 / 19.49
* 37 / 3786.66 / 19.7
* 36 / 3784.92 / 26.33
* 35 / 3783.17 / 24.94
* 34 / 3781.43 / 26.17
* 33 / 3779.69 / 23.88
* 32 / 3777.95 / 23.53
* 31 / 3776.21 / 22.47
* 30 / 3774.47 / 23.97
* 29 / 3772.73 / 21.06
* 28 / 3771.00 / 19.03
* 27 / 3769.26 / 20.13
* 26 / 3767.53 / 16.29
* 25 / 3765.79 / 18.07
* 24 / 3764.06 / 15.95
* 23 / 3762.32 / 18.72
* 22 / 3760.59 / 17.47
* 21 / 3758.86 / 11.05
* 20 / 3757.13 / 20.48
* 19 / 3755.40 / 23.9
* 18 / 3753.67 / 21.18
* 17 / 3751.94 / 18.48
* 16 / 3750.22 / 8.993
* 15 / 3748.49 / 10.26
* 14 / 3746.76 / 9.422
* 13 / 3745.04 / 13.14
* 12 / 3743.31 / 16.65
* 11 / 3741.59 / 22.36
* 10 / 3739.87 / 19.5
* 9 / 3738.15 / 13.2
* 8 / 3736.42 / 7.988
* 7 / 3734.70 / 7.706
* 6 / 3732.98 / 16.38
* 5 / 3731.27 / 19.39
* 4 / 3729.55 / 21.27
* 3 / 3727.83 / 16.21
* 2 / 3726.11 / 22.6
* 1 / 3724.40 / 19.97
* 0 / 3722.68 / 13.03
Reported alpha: 9.0 angstrom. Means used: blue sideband 16.7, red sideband 21.4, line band 13.1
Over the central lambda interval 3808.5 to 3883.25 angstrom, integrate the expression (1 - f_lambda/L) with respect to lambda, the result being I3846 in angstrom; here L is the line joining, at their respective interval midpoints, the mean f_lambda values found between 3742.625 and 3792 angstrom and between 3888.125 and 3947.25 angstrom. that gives 7.1 angstrom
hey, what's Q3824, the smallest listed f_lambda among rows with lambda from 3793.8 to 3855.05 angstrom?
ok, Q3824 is 8.196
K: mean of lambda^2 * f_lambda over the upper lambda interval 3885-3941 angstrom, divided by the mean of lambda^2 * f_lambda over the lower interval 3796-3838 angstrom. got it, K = 1.07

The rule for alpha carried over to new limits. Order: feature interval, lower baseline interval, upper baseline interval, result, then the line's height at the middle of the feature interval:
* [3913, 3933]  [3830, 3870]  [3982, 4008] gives 4.5 angstrom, 20.7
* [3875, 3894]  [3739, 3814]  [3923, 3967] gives -1.2 angstrom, 16.3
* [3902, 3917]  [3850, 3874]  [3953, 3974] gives -4.3 angstrom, 15.7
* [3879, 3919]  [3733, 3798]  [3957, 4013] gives 1.7 angstrom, 20.1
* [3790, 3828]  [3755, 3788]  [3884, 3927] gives 4.1 angstrom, 20.2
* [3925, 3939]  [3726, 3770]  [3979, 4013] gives 8.7 angstrom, 23.5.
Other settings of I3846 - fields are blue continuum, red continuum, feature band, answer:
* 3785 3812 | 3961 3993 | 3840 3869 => 3.16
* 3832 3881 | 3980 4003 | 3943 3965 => 4.36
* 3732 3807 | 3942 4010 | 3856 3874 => 2.85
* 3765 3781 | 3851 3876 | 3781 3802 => 0.31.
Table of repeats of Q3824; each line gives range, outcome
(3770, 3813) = 12.13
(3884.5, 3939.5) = 3.97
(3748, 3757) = 8.993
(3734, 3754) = 7.706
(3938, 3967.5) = 7.133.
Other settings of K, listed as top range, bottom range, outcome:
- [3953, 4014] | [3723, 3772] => 1.46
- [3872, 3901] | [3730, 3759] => 1.24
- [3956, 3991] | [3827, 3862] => 1.34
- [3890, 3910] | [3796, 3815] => 1.02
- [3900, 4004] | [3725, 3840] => 1.15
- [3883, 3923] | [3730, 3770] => 1.30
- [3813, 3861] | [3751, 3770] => 0.83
